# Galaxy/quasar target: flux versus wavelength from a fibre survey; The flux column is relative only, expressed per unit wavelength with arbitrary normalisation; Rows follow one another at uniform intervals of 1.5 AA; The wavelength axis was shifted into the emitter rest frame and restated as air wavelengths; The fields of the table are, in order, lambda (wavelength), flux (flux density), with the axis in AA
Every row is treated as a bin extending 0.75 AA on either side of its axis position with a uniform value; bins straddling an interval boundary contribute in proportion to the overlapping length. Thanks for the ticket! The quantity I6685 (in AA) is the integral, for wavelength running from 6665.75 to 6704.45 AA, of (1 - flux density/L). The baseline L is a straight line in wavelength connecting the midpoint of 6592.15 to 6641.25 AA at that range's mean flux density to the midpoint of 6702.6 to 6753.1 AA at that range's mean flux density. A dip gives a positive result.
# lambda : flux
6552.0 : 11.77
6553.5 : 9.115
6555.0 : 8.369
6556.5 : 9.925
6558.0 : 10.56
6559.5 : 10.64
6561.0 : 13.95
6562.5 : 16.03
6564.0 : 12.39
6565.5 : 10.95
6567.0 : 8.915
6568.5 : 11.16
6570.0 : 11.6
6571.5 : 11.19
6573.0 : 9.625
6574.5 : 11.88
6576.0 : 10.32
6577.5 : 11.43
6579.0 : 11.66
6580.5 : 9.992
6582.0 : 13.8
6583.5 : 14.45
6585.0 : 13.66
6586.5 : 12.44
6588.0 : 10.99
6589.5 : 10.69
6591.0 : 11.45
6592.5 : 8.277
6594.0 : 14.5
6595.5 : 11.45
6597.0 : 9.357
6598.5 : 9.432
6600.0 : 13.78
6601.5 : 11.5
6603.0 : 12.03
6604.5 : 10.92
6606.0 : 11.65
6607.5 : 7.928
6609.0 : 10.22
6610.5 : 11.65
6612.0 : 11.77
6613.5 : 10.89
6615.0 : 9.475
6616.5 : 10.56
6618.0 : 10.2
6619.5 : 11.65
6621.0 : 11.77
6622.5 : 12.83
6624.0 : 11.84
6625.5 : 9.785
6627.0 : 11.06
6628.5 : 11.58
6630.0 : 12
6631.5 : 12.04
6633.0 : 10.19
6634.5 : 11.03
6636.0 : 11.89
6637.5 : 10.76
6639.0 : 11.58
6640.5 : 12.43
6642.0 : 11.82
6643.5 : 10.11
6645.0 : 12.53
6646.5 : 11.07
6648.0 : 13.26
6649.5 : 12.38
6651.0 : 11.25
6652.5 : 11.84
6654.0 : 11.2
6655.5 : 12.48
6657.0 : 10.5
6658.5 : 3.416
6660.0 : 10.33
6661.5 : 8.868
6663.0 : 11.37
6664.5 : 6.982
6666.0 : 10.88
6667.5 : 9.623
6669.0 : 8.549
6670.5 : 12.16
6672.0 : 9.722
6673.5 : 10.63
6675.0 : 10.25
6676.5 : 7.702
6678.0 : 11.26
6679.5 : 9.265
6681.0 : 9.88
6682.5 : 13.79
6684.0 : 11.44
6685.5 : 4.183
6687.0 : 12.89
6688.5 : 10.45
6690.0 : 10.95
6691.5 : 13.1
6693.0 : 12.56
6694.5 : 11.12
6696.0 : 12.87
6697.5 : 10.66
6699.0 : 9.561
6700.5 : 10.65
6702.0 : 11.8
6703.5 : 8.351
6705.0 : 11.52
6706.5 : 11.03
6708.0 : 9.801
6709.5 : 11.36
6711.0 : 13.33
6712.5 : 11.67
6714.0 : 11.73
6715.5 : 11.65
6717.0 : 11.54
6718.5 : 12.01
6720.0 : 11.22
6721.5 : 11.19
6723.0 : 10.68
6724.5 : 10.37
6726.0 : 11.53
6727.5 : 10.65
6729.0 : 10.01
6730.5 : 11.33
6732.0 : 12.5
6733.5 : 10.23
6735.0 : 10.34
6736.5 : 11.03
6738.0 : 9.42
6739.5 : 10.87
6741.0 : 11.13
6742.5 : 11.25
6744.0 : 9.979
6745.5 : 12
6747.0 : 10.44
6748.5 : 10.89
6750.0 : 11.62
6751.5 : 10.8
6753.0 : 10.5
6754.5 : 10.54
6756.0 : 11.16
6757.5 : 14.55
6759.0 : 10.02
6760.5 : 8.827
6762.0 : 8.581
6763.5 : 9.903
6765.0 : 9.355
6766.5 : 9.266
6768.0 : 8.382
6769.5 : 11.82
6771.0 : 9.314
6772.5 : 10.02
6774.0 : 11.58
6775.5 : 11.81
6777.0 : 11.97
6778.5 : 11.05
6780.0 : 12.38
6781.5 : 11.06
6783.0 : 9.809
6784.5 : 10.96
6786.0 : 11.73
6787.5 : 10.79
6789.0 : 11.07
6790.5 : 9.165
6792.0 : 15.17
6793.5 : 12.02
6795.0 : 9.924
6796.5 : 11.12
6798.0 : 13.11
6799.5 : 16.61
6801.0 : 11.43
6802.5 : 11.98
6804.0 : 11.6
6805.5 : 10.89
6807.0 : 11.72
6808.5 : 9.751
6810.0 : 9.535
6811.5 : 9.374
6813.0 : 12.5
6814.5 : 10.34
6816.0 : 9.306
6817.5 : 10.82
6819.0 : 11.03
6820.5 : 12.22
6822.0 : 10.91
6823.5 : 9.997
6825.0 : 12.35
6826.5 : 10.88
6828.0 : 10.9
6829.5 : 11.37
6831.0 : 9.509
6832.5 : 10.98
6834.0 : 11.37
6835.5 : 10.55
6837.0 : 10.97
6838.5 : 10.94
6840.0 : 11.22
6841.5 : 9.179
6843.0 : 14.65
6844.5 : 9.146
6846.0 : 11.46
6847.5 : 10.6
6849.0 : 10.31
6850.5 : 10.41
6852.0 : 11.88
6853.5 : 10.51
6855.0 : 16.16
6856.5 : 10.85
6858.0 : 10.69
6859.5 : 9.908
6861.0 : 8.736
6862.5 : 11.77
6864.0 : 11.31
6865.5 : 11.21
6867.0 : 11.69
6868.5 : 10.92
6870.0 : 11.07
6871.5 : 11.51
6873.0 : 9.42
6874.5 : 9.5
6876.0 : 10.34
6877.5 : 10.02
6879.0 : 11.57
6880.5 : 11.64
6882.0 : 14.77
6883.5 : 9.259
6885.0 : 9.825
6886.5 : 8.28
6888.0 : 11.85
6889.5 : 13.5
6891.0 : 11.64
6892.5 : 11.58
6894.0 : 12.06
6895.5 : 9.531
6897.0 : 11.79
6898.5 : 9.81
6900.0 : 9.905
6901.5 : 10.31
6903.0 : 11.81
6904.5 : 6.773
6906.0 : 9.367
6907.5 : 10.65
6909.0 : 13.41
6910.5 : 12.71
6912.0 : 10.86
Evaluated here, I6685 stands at 1.8 AA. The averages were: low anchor 11.2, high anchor 11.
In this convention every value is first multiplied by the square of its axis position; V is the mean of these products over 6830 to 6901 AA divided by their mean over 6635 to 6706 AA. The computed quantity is 1.1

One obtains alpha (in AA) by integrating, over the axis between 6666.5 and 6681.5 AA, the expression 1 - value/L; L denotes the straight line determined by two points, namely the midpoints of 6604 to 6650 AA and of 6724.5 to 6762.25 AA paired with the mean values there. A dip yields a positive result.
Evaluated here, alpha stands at 1.6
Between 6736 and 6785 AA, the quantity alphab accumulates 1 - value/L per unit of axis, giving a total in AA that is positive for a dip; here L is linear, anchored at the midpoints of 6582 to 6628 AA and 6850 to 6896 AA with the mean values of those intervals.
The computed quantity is 2.2 AA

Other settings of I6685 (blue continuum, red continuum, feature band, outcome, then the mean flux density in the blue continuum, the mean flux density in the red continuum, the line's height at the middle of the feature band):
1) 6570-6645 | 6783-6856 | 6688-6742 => 0.75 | 11.3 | 11.2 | 11.3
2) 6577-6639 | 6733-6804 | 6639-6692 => 3.24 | 11.3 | 11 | 11.2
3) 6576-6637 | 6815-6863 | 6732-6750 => 0.52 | 11.3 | 11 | 11.1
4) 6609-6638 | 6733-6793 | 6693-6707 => 0.04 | 11.2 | 10.8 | 11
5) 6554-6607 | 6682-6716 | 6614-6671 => 2.03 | 11.4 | 11.1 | 11.3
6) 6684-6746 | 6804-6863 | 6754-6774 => 1.42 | 11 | 10.9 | 11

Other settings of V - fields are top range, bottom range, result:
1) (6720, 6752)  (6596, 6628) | 1.03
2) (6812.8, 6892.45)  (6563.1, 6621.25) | 1.06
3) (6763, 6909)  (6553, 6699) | 1.06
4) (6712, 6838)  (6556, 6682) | 1.04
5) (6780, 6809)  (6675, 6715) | 1.10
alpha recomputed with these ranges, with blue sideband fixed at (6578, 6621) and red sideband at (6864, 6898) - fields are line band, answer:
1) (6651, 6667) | 2.0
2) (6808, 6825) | 0.7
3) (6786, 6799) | -0.6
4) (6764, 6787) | 0.9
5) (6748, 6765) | 0.8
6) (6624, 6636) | 0.1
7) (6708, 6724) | -0.5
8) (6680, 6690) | 0.7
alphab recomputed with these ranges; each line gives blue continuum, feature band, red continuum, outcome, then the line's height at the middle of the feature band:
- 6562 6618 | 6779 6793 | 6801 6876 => -0.4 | 11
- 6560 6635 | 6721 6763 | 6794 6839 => 1.6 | 11.2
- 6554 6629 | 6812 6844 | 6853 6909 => -0.2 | 11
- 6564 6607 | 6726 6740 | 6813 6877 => 0.5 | 11.1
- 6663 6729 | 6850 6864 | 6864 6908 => -0.6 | 10.8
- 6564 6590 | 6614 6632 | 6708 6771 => 0.1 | 11.3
